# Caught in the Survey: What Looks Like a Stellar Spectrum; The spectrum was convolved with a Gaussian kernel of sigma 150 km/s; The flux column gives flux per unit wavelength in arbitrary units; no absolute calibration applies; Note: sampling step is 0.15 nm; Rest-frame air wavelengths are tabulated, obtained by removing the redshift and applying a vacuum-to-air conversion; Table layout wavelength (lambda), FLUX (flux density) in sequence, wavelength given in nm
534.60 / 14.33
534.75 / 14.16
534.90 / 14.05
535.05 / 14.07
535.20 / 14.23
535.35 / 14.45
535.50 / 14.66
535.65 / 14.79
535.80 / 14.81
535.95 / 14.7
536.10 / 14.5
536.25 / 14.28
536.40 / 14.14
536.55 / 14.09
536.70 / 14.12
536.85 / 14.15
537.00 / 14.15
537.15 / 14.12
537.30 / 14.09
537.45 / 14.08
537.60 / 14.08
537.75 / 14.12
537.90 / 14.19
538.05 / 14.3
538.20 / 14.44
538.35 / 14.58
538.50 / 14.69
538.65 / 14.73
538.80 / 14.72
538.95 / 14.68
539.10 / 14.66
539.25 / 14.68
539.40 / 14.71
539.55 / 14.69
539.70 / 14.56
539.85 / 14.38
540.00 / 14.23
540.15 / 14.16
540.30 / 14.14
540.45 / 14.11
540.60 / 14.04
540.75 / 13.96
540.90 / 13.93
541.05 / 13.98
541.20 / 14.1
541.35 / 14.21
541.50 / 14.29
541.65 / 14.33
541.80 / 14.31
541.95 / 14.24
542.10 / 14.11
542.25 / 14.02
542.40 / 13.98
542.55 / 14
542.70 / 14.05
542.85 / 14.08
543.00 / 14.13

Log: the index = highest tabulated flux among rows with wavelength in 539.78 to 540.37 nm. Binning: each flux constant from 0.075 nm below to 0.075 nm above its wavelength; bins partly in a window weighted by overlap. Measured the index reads 14.38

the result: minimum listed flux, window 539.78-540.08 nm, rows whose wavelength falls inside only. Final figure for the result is 14.23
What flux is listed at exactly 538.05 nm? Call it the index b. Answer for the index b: 14.3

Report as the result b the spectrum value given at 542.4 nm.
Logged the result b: 13.98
